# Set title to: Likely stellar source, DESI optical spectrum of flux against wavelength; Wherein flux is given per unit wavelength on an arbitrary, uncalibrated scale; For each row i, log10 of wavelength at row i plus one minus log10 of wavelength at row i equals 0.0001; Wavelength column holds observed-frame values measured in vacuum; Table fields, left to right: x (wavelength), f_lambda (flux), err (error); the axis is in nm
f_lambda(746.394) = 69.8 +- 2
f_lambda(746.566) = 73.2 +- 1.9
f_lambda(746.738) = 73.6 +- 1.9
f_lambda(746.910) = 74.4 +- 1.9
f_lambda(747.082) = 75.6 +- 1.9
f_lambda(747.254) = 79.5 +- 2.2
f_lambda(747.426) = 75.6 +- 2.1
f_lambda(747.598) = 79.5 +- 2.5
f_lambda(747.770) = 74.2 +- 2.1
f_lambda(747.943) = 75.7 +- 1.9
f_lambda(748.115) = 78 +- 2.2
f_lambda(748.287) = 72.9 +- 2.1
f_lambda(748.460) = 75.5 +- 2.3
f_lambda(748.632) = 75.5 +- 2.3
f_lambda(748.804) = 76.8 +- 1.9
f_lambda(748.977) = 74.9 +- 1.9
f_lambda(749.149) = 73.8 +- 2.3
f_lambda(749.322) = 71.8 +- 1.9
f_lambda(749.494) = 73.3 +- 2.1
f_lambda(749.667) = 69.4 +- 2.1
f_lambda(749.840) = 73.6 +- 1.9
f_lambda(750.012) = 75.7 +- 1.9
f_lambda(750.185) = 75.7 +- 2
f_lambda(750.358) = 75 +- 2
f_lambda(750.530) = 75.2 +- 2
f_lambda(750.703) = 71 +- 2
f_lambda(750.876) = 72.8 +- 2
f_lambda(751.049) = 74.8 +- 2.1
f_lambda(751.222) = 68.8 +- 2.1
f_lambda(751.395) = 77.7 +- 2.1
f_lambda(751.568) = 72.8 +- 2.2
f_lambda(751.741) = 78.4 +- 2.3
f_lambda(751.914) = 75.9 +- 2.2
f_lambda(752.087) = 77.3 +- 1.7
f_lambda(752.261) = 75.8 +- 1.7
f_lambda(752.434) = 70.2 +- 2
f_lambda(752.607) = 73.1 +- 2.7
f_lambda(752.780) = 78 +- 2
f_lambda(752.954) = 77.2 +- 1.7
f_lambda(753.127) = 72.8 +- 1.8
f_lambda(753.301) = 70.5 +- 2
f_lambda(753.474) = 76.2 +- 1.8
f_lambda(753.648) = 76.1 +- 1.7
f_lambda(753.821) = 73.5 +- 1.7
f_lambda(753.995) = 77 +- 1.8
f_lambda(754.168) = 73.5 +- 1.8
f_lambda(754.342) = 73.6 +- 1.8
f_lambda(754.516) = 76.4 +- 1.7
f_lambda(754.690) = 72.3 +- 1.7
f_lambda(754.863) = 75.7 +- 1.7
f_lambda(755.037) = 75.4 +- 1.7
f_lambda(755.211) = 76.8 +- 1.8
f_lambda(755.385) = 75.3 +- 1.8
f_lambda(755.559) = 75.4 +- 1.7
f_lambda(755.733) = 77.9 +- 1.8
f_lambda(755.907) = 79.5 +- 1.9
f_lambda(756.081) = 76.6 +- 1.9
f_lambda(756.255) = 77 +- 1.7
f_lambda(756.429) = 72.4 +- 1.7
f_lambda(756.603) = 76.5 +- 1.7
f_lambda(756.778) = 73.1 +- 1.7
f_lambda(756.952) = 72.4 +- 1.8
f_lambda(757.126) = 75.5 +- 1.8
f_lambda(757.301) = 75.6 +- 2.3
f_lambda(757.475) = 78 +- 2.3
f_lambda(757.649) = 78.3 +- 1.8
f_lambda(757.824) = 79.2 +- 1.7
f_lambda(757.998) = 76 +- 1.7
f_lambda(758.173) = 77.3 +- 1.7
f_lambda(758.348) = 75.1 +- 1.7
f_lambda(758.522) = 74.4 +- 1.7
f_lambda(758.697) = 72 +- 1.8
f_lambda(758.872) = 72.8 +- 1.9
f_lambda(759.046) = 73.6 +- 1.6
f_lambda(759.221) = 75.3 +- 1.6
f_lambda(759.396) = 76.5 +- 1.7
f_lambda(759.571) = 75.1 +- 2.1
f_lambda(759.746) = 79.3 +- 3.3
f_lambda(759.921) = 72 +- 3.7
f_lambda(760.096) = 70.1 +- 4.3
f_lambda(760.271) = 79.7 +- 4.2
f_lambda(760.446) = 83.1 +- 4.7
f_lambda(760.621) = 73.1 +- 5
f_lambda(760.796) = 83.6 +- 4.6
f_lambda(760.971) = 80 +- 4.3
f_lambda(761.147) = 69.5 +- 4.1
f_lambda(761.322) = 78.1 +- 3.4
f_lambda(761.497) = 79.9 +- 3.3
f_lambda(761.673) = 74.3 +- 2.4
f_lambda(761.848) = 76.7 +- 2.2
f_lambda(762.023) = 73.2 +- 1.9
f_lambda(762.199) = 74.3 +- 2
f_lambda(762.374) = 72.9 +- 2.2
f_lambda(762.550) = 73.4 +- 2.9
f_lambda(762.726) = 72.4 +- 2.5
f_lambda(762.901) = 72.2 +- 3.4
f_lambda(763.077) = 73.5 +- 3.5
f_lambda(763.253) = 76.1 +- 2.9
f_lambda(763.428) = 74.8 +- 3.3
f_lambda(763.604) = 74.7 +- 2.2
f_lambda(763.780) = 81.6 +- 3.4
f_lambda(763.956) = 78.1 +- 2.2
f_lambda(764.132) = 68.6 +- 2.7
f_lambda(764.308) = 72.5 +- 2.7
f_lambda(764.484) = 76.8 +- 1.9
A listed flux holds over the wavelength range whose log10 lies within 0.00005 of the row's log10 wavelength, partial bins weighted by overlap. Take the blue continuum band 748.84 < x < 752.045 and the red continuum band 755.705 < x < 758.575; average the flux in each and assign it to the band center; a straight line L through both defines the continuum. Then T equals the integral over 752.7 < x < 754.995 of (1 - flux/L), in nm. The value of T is 0.008 nm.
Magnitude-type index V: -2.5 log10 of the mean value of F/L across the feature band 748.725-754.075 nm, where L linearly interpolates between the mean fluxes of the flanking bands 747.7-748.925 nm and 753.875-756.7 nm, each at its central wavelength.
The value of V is 0.02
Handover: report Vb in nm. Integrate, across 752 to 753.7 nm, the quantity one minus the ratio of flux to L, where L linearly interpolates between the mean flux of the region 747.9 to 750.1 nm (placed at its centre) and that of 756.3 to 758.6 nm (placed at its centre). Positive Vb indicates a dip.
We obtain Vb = 0.01 nm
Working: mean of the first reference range 74.4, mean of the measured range 74.7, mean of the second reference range 75.7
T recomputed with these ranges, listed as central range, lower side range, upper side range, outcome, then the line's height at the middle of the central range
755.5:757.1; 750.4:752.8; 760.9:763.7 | -0.02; 74.5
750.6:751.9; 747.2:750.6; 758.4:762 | 0.02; 75.2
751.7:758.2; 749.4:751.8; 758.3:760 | -0.11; 74.2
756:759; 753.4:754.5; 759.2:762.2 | 0.01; 75.8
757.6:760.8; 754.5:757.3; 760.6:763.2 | -0.02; 75.3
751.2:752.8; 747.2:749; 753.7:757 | 0.02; 75.7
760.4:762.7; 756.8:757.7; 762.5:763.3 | -0.07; 73.9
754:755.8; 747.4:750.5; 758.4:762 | 0.00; 75.4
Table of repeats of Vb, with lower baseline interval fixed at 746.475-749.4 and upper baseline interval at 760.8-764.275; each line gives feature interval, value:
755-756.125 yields -0.023 nm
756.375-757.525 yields 0.007 nm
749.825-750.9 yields 0.015 nm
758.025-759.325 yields 0.012 nm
